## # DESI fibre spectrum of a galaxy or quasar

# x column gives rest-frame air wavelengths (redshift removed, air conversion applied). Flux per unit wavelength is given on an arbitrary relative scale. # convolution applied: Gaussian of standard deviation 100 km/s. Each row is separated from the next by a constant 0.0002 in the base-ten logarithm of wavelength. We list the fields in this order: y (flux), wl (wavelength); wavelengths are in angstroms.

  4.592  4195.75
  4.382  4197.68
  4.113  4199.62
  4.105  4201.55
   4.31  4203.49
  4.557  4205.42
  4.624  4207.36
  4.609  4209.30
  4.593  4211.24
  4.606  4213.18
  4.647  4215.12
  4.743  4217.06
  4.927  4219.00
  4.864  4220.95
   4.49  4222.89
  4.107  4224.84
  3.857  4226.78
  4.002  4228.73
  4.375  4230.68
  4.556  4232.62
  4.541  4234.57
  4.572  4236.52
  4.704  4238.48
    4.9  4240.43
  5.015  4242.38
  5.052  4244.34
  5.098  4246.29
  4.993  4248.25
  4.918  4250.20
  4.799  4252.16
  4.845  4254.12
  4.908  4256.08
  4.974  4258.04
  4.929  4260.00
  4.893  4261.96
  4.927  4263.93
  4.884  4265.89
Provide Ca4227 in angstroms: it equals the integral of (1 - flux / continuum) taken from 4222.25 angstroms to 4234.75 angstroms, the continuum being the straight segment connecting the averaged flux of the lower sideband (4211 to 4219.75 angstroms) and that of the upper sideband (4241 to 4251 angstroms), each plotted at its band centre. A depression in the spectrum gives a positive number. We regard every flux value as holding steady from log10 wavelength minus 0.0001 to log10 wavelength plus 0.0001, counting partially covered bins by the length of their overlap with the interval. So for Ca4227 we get 1.5 angstroms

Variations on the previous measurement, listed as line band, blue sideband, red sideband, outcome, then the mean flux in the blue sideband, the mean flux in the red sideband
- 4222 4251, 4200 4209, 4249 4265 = 0.6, 4.4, 4.9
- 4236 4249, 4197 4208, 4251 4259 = -0.4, 4.34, 4.88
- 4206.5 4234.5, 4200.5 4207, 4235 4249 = 0.5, 4.35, 4.89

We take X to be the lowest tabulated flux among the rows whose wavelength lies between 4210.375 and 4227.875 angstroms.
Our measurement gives 3.857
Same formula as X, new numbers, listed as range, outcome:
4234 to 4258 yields 4.541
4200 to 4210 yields 4.105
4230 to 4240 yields 4.375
